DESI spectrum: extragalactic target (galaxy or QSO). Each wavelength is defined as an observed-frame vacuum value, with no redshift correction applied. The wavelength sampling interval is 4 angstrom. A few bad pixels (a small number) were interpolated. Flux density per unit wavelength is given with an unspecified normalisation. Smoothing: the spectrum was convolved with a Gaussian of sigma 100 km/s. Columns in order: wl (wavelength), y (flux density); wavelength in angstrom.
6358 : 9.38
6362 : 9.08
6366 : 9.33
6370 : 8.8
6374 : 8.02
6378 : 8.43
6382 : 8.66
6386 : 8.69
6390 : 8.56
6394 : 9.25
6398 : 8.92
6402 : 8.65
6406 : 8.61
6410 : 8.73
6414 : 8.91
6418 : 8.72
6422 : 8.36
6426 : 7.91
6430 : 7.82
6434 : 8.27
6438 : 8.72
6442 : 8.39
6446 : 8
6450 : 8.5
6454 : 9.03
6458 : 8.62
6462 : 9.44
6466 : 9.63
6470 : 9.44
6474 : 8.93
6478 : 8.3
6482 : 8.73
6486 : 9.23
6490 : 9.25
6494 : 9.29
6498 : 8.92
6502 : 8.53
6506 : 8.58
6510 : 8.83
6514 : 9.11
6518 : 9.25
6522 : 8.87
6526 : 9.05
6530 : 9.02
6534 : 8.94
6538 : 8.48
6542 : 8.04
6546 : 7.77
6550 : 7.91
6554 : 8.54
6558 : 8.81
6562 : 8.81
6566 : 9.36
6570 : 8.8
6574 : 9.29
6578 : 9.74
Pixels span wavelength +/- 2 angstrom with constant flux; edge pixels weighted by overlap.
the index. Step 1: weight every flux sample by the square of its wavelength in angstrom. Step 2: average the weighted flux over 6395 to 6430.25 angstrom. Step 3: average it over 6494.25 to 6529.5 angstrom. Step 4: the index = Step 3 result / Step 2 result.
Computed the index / 1.07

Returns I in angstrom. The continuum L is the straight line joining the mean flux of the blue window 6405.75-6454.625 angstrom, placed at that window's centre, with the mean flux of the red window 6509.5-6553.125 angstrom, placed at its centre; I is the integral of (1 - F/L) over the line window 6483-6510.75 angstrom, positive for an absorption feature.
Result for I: -1.2 angstrom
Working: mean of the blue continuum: 8.44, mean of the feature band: 8.94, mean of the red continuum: 8.65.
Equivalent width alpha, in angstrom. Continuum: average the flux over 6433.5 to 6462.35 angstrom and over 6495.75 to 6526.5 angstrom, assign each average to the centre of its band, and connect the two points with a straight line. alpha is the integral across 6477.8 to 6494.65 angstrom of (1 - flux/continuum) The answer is -0.4 angstrom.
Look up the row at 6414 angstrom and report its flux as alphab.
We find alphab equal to 8.91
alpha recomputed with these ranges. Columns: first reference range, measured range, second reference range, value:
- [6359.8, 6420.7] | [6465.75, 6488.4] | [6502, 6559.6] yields -0.81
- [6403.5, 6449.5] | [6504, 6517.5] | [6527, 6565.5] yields -0.62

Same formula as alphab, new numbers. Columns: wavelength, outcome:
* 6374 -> 8.02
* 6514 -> 9.11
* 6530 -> 9.02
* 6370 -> 8.8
